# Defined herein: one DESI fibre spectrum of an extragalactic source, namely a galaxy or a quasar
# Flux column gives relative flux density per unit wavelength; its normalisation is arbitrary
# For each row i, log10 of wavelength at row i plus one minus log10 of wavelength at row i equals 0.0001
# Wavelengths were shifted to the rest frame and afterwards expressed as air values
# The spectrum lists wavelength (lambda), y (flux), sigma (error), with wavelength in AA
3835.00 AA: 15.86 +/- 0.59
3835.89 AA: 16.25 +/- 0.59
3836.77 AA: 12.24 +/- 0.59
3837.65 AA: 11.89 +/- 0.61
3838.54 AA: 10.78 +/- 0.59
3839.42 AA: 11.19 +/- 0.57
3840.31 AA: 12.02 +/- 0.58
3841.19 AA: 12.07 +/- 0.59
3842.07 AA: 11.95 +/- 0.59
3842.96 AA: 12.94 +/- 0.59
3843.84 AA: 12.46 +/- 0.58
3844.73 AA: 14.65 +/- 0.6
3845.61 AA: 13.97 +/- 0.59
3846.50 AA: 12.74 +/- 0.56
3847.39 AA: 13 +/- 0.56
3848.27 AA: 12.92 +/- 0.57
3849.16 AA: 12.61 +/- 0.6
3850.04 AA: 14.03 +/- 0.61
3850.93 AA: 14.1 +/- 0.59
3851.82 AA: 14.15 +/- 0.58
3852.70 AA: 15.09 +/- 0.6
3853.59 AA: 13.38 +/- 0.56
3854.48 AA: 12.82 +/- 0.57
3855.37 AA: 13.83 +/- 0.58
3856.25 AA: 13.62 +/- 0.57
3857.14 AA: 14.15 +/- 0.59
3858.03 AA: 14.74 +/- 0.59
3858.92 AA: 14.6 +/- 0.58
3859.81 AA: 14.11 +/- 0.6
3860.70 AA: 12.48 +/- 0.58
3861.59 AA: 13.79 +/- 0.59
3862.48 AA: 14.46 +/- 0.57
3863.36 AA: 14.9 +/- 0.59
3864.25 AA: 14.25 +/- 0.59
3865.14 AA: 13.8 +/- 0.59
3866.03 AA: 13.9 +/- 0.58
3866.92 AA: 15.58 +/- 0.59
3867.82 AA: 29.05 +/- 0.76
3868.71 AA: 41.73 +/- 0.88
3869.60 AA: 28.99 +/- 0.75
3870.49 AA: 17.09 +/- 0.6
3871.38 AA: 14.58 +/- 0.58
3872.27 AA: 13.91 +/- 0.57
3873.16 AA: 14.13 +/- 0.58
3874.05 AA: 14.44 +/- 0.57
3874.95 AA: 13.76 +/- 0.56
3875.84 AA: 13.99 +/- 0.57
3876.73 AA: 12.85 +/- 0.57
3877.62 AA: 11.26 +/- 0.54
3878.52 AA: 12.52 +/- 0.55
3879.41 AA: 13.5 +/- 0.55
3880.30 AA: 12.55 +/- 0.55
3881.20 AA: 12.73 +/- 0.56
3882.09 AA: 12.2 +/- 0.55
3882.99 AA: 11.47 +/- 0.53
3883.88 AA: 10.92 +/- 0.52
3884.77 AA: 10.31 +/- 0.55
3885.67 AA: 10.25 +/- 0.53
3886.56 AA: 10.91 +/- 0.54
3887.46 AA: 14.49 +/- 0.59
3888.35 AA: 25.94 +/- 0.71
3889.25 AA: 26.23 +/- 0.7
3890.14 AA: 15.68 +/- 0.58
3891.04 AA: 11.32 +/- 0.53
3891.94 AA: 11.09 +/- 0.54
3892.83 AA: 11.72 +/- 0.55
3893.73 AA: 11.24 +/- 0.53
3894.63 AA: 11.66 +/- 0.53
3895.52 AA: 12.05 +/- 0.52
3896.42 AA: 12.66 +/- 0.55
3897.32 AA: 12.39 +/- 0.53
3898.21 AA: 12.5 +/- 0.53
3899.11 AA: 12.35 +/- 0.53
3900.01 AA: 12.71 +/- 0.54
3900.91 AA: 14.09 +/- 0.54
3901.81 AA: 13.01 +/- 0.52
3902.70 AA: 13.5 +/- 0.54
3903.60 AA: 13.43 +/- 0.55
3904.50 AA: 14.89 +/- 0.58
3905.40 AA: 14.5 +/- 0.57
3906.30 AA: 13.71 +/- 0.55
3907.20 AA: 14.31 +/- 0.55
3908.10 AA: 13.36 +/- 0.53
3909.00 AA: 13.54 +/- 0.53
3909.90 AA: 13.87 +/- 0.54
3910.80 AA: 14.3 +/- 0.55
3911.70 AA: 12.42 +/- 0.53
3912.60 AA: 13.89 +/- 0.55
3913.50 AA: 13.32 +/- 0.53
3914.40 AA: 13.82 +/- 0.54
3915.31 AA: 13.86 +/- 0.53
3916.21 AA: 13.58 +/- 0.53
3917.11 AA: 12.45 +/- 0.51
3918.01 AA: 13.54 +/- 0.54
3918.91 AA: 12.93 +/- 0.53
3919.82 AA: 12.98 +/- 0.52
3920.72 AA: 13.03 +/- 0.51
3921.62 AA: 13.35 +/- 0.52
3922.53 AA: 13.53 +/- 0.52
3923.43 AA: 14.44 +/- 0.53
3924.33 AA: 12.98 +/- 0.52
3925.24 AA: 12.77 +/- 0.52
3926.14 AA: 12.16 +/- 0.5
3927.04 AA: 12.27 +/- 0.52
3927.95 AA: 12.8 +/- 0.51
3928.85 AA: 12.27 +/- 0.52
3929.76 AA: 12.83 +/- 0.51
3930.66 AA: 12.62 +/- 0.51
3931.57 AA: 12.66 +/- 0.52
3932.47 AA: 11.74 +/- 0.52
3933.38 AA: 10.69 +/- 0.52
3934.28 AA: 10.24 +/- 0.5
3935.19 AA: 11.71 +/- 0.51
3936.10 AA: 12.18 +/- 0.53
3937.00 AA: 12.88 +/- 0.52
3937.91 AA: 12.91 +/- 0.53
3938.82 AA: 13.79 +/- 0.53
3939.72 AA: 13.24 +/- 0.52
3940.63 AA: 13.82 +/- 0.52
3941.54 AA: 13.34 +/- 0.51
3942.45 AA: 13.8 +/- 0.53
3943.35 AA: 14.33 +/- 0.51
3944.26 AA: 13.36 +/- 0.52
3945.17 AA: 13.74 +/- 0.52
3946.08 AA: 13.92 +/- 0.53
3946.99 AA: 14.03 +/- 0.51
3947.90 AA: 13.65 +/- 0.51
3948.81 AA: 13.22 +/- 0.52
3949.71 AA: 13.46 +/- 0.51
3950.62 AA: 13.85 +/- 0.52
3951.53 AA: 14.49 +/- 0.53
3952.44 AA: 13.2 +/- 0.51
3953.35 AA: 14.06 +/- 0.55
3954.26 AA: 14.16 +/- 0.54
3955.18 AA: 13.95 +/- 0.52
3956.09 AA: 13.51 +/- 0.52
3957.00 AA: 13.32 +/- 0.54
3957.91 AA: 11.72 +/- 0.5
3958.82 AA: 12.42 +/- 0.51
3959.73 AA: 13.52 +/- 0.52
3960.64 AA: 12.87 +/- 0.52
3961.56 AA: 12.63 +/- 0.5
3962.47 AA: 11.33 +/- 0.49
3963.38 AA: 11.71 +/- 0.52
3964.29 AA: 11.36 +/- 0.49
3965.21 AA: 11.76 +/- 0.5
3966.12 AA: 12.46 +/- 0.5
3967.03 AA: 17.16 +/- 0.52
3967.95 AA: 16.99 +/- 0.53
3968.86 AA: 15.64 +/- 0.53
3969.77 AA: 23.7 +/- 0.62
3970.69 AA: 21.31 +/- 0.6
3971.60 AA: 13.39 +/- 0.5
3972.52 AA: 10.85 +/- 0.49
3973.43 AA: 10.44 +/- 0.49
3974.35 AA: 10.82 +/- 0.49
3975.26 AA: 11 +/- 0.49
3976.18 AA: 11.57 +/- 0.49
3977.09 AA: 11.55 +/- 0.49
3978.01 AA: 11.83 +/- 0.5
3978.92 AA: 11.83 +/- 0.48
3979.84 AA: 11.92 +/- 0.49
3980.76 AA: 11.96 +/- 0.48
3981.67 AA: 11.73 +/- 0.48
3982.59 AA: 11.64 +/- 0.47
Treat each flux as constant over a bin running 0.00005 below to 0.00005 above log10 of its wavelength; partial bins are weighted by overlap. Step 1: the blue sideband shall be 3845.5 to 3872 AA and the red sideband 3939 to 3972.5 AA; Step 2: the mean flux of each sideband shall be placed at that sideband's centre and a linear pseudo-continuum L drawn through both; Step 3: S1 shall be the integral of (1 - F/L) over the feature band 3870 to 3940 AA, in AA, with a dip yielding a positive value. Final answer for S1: 8.2 AA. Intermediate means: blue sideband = 16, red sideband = 14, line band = 13.3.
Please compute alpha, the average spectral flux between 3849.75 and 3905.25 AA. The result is 14.6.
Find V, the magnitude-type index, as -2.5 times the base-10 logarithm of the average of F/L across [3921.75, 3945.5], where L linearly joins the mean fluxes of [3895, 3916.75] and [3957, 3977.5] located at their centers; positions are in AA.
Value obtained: 0.05 mag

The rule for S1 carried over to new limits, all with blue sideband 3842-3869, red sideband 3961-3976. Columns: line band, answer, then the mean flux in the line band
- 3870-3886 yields 2.0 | 13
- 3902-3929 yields 1.9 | 13.4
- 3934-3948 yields 0.9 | 13.2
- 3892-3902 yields 1.6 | 12.3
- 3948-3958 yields 0.3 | 13.6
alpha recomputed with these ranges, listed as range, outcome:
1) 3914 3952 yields 13.1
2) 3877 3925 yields 13.4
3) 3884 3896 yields 14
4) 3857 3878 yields 16.6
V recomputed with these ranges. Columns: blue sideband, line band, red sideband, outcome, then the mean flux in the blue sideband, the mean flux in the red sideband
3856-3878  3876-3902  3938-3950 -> 0.18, 16.4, 13.7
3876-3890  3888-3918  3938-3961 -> 0.00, 13.9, 13.5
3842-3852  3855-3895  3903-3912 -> -0.12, 13.3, 13.8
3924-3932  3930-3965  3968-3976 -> 0.04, 12.6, 14.7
